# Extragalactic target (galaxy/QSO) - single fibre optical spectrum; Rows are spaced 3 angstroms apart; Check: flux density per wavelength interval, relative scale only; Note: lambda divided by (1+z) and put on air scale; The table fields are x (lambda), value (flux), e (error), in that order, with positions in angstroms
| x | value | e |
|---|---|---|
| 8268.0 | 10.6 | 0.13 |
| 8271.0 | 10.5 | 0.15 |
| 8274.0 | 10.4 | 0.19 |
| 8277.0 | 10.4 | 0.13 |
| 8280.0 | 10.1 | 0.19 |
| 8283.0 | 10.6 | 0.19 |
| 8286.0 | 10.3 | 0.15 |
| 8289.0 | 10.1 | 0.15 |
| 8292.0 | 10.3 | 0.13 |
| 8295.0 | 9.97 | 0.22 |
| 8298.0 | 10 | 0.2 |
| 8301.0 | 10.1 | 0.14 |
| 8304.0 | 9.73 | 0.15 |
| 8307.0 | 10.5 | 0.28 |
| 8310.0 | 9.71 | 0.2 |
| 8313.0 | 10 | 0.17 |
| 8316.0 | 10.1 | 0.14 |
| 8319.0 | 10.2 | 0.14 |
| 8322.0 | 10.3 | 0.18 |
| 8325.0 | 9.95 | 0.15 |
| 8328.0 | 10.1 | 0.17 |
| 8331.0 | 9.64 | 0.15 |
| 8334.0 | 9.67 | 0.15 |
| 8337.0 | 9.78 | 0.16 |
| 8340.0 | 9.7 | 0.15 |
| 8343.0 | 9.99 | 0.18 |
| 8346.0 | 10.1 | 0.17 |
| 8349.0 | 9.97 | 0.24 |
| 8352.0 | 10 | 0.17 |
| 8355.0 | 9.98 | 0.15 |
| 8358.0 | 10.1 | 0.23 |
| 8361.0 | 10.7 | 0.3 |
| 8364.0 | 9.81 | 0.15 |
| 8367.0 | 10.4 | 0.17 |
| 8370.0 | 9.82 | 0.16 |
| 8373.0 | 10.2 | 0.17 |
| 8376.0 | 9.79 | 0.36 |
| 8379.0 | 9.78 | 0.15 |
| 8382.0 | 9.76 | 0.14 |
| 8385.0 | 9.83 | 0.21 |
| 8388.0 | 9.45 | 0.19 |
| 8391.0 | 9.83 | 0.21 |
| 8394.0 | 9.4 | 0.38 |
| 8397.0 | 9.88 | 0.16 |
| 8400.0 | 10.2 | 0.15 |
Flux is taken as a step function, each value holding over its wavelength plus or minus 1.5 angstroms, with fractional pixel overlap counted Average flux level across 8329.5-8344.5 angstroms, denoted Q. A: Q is 9.76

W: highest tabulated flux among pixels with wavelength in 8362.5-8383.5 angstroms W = 10.4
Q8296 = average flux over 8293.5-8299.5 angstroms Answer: 9.99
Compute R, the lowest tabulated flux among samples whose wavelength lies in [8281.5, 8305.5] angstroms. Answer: 9.73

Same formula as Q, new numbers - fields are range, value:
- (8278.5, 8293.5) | 10.3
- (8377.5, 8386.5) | 9.79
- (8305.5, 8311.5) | 10.1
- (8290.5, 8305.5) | 10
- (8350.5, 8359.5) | 10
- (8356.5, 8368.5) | 10.3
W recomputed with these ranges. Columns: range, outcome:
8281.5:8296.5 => 10.6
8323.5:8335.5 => 10.1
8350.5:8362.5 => 10.7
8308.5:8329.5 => 10.3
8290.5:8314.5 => 10.5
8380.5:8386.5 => 9.83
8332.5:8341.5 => 9.78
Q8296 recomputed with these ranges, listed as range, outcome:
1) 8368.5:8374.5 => 10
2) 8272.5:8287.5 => 10.4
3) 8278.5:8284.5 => 10.3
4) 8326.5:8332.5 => 9.87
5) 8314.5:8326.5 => 10.1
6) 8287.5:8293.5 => 10.2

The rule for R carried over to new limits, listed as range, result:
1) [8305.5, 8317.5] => 9.71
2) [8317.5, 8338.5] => 9.64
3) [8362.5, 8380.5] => 9.78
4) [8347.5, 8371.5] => 9.81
